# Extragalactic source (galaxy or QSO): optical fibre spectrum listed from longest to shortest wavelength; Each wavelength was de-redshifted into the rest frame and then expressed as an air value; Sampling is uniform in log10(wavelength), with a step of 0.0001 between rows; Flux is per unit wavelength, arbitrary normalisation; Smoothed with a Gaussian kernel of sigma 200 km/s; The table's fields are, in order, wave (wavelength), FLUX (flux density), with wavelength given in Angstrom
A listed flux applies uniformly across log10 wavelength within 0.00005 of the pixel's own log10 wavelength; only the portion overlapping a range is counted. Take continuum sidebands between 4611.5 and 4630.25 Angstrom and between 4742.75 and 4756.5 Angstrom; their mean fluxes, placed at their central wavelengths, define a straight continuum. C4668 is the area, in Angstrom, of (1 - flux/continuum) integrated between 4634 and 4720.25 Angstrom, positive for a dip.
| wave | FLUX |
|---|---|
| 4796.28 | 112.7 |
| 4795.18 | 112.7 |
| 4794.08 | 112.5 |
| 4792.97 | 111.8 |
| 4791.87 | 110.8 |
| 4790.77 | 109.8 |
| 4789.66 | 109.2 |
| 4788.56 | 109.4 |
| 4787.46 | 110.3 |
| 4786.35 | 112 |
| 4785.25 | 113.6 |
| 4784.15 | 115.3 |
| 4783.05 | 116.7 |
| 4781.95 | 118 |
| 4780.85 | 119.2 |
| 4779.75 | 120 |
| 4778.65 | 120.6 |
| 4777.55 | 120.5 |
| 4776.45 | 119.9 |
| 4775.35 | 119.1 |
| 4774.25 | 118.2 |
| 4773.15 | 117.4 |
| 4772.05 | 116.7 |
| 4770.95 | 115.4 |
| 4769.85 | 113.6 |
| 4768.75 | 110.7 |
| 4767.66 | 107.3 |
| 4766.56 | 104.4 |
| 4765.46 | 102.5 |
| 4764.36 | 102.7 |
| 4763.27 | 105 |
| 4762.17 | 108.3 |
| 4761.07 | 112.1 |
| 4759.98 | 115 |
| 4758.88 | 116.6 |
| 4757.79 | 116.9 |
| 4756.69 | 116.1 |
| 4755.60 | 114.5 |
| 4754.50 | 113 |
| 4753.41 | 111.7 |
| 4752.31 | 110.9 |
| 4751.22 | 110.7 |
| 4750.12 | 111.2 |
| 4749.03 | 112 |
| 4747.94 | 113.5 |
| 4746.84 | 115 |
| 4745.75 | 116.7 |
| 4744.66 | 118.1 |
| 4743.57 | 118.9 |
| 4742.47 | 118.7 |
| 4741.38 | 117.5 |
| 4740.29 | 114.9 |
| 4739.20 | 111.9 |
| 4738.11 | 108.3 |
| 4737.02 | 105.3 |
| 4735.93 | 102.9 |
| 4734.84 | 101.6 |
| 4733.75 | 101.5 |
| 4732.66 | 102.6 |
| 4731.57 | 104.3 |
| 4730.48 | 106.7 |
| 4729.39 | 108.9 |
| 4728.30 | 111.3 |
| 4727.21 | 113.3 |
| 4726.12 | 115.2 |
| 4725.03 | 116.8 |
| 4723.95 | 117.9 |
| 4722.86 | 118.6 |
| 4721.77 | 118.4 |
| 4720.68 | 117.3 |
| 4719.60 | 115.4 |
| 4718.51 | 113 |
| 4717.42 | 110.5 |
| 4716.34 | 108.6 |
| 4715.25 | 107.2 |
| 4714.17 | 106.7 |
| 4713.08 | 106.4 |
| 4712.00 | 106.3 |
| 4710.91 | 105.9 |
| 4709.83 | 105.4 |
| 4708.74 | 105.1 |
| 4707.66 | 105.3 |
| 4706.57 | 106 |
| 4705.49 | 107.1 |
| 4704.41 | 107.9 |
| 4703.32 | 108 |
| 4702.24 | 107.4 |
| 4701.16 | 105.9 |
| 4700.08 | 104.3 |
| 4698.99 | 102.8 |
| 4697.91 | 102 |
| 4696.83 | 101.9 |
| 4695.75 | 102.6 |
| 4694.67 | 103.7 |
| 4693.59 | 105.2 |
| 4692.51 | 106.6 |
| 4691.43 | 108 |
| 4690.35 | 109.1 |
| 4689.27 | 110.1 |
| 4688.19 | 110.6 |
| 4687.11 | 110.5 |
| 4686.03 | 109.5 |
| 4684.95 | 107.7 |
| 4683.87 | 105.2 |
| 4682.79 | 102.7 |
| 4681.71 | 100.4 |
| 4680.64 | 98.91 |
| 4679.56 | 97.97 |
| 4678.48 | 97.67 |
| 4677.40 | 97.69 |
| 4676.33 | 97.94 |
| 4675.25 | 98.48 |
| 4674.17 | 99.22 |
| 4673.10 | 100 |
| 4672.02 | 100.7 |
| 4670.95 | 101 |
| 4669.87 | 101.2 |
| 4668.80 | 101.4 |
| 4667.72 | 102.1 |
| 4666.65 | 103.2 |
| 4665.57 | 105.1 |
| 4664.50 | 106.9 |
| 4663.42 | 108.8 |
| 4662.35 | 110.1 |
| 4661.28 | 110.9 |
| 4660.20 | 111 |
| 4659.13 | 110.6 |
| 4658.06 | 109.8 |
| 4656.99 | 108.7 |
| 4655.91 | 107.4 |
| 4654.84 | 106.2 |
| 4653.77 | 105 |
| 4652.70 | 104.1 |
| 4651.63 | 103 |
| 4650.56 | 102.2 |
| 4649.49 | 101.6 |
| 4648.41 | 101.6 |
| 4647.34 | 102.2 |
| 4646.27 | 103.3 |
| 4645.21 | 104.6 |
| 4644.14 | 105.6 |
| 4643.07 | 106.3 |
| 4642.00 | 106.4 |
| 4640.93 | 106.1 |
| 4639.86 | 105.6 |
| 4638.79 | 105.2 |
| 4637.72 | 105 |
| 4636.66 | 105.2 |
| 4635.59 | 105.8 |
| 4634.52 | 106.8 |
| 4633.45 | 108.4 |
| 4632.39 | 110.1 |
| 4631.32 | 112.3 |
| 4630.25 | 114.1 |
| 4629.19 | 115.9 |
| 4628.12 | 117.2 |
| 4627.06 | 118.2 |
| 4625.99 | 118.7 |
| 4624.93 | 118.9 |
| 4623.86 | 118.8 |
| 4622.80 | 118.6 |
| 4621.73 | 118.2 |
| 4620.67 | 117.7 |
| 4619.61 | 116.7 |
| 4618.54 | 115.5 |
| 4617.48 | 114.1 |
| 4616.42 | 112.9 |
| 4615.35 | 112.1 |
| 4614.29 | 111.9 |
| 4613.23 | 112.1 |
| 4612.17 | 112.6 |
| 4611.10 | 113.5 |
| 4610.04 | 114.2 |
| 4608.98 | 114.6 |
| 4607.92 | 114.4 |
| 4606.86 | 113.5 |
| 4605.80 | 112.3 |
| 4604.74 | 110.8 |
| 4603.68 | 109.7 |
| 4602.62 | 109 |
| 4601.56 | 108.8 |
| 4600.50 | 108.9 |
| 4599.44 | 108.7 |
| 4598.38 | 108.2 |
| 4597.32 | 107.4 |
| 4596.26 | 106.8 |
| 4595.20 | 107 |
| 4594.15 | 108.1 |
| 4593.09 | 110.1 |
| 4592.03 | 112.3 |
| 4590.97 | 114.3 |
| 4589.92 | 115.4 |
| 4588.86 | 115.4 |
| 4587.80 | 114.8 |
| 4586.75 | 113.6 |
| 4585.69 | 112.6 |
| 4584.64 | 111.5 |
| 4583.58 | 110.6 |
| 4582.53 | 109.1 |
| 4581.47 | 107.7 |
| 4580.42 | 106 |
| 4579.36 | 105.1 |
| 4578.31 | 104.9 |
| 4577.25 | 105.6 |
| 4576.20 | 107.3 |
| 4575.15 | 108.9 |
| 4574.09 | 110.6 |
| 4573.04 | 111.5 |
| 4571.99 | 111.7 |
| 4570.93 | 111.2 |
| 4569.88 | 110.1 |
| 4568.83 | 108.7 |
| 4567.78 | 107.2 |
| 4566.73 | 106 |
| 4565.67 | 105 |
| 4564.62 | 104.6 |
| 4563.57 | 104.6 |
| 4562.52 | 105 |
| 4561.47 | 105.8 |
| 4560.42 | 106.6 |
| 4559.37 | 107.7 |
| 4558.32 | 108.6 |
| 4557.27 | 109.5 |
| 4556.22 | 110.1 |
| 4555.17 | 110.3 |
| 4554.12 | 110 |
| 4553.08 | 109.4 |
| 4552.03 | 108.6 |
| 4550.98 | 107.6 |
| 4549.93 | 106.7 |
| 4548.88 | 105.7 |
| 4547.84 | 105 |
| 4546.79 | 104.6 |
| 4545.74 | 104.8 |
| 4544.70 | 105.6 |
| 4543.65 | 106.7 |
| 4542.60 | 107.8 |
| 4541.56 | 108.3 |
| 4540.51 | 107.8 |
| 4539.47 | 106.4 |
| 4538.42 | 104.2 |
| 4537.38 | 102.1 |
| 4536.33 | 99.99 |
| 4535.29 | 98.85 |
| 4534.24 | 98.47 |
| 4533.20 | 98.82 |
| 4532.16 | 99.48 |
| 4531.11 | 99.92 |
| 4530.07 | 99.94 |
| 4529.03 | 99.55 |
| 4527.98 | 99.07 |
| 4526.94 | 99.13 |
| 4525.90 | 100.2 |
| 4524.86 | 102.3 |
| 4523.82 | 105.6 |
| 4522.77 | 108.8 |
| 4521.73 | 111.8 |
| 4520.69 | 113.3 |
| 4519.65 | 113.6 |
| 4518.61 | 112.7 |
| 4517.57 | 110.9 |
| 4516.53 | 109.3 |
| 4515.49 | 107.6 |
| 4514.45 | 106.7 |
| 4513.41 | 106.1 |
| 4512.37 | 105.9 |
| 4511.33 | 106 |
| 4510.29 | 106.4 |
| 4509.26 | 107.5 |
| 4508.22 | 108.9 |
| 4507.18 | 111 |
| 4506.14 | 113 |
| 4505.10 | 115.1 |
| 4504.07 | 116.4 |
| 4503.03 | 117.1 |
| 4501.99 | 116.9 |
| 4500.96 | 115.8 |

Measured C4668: 7.3 Angstrom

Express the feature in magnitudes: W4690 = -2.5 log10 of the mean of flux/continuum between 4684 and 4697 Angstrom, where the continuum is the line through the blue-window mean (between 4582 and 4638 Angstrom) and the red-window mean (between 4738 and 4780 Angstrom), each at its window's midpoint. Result 0.06 mag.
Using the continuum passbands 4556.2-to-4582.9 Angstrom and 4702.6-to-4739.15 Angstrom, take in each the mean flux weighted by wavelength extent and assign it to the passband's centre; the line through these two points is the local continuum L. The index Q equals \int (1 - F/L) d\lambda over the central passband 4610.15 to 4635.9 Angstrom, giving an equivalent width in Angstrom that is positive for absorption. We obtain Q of -1.48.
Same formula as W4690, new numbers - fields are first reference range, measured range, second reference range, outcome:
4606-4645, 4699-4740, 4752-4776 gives 0.034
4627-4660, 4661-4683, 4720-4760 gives 0.070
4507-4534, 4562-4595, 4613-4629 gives 0.024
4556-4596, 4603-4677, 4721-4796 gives 0.016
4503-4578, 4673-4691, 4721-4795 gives 0.075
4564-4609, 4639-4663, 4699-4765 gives 0.041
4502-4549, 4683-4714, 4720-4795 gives 0.049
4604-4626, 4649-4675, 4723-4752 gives 0.085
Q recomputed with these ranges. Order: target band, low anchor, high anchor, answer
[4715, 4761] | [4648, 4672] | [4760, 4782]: -0.5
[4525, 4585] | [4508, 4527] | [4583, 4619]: 2.0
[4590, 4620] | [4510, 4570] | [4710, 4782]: -1.0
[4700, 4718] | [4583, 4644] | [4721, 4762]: 0.9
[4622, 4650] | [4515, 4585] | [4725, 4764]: -0.2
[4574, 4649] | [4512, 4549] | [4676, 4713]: -4.1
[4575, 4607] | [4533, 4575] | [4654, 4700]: -1.1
